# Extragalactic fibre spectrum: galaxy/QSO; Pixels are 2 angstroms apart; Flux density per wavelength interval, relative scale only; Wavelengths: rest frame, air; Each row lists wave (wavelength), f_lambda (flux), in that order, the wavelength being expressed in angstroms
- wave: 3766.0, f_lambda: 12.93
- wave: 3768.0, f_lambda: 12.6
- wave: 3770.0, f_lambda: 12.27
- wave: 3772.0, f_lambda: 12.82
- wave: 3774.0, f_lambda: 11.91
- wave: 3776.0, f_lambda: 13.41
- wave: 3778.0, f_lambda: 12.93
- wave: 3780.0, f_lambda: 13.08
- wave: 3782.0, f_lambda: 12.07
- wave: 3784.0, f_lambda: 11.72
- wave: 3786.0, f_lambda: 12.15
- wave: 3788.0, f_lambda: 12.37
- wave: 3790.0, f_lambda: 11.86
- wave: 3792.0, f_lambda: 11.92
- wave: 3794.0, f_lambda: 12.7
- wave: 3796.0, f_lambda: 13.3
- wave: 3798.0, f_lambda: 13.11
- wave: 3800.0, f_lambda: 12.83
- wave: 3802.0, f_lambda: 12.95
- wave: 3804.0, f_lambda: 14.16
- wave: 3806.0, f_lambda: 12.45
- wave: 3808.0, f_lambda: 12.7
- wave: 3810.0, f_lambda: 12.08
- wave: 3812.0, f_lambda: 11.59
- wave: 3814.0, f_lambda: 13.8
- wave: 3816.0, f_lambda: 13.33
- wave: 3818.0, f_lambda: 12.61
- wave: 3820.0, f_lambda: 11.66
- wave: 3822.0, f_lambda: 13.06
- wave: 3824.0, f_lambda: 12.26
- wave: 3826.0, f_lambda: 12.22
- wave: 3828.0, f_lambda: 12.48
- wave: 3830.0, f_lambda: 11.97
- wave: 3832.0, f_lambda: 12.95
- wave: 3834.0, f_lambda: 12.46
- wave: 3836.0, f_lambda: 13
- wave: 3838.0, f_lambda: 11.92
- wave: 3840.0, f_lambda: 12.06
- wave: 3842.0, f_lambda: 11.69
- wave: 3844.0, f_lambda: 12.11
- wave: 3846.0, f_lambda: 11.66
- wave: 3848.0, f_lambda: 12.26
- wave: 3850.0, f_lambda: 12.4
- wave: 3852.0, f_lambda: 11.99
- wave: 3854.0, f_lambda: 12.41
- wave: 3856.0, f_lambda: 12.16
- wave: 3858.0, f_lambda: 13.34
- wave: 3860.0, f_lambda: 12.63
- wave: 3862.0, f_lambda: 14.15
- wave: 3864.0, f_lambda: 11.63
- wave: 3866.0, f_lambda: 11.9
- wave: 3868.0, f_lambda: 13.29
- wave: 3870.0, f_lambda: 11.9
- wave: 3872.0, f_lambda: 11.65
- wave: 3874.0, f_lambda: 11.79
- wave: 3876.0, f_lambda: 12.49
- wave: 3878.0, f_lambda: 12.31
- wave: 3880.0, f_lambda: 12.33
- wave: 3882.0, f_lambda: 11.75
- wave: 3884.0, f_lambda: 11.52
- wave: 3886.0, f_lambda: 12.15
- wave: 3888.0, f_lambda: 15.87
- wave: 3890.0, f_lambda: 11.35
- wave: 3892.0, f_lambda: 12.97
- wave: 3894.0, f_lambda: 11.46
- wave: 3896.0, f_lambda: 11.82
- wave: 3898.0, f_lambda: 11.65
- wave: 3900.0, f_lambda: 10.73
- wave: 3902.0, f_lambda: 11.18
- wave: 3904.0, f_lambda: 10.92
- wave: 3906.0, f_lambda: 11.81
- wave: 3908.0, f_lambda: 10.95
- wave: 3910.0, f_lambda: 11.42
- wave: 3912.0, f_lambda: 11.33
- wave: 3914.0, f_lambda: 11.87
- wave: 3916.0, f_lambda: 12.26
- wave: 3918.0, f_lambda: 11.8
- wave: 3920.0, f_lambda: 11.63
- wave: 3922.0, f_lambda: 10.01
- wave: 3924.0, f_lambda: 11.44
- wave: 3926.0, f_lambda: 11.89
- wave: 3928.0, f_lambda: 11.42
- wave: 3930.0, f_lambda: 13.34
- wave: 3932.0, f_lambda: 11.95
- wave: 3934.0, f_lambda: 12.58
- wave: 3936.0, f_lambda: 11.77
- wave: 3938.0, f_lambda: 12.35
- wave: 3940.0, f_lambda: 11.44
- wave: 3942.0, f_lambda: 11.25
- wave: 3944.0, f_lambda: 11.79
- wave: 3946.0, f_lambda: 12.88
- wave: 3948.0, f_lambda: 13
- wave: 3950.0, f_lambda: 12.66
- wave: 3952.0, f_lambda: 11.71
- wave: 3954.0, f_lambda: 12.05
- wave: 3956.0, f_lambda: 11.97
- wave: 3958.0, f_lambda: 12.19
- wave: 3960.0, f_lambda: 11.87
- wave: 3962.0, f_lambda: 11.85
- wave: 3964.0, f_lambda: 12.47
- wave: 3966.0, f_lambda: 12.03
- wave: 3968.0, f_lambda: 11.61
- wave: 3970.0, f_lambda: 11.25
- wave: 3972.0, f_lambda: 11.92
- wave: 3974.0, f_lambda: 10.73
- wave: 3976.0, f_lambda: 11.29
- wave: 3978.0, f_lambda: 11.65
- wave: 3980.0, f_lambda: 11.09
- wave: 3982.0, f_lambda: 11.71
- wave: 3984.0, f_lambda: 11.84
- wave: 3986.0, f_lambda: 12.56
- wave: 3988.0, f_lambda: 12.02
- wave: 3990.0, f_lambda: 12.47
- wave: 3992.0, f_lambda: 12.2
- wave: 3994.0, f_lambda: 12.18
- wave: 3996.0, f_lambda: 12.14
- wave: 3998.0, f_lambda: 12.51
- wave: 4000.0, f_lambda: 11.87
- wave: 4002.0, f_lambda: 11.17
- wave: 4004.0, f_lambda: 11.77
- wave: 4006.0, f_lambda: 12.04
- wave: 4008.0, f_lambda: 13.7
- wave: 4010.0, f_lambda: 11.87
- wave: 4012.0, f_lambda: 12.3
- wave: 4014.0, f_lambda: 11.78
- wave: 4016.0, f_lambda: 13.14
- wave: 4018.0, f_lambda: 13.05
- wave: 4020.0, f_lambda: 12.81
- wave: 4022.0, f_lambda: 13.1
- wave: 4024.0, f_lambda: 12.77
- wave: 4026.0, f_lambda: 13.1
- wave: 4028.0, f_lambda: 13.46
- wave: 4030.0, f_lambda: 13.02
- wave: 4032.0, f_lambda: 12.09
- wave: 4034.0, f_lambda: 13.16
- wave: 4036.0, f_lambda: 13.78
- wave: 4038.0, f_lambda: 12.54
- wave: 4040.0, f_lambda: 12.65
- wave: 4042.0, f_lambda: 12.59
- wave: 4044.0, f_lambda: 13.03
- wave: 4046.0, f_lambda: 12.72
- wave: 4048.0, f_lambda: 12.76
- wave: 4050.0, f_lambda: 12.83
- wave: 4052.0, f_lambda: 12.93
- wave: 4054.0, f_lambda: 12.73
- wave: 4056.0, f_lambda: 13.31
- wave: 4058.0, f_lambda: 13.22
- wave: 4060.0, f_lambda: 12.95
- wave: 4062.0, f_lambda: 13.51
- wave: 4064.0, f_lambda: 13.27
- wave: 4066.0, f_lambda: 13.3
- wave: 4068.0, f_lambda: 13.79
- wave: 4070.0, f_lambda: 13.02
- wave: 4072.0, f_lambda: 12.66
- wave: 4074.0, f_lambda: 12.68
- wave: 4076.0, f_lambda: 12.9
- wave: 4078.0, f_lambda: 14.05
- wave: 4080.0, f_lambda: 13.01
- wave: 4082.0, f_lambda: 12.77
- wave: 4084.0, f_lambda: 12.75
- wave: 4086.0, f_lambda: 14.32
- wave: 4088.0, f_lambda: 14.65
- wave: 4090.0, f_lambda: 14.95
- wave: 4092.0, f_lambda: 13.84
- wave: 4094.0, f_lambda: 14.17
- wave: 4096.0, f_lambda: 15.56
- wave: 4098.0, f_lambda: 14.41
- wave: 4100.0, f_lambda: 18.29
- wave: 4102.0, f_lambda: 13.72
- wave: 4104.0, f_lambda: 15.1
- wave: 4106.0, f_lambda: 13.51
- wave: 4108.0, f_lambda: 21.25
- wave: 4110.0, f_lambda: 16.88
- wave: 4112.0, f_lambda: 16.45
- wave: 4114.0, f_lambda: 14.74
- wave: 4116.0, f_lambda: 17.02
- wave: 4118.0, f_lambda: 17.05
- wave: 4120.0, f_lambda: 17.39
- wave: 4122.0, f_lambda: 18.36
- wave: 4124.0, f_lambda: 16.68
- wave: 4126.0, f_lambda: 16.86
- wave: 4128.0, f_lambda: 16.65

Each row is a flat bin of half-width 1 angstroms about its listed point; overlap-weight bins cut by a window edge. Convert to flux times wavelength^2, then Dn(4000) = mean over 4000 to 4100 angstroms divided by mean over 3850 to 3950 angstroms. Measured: 1.18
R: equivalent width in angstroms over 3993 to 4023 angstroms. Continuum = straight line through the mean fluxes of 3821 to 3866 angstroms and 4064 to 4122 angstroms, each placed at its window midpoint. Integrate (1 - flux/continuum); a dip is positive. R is 3.5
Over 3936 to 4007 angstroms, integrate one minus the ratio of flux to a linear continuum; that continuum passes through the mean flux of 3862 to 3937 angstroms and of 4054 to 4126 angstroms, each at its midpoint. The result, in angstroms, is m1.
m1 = 5.7 angstroms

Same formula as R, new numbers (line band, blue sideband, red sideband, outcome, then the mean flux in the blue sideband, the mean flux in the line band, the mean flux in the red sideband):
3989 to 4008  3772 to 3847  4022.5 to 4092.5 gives 1.3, 12.5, 12.1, 13.2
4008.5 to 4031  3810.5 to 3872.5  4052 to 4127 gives 2.0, 12.4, 12.8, 14.7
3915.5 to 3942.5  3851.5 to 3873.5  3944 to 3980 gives 0.7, 12.5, 11.8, 11.9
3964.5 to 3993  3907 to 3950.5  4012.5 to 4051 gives 1.4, 11.9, 11.8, 12.9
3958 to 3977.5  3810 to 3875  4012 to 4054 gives 1.5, 12.4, 11.7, 12.8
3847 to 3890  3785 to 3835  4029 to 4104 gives 1.2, 12.6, 12.4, 13.5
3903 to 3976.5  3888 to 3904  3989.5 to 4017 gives 1.1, 11.8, 11.8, 12.2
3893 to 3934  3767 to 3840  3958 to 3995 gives 1.8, 12.6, 11.6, 11.8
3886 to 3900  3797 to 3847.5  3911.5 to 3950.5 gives -0.3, 12.5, 12.4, 11.9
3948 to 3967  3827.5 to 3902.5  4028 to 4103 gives 1.0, 12.3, 12.1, 13.5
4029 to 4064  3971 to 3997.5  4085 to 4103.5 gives 1.6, 11.8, 12.9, 14.9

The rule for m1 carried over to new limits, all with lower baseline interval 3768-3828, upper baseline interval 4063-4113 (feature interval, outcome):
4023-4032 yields 0.7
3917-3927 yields 1.5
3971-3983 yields 2.0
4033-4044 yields 0.9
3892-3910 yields 2.5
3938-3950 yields 1.2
